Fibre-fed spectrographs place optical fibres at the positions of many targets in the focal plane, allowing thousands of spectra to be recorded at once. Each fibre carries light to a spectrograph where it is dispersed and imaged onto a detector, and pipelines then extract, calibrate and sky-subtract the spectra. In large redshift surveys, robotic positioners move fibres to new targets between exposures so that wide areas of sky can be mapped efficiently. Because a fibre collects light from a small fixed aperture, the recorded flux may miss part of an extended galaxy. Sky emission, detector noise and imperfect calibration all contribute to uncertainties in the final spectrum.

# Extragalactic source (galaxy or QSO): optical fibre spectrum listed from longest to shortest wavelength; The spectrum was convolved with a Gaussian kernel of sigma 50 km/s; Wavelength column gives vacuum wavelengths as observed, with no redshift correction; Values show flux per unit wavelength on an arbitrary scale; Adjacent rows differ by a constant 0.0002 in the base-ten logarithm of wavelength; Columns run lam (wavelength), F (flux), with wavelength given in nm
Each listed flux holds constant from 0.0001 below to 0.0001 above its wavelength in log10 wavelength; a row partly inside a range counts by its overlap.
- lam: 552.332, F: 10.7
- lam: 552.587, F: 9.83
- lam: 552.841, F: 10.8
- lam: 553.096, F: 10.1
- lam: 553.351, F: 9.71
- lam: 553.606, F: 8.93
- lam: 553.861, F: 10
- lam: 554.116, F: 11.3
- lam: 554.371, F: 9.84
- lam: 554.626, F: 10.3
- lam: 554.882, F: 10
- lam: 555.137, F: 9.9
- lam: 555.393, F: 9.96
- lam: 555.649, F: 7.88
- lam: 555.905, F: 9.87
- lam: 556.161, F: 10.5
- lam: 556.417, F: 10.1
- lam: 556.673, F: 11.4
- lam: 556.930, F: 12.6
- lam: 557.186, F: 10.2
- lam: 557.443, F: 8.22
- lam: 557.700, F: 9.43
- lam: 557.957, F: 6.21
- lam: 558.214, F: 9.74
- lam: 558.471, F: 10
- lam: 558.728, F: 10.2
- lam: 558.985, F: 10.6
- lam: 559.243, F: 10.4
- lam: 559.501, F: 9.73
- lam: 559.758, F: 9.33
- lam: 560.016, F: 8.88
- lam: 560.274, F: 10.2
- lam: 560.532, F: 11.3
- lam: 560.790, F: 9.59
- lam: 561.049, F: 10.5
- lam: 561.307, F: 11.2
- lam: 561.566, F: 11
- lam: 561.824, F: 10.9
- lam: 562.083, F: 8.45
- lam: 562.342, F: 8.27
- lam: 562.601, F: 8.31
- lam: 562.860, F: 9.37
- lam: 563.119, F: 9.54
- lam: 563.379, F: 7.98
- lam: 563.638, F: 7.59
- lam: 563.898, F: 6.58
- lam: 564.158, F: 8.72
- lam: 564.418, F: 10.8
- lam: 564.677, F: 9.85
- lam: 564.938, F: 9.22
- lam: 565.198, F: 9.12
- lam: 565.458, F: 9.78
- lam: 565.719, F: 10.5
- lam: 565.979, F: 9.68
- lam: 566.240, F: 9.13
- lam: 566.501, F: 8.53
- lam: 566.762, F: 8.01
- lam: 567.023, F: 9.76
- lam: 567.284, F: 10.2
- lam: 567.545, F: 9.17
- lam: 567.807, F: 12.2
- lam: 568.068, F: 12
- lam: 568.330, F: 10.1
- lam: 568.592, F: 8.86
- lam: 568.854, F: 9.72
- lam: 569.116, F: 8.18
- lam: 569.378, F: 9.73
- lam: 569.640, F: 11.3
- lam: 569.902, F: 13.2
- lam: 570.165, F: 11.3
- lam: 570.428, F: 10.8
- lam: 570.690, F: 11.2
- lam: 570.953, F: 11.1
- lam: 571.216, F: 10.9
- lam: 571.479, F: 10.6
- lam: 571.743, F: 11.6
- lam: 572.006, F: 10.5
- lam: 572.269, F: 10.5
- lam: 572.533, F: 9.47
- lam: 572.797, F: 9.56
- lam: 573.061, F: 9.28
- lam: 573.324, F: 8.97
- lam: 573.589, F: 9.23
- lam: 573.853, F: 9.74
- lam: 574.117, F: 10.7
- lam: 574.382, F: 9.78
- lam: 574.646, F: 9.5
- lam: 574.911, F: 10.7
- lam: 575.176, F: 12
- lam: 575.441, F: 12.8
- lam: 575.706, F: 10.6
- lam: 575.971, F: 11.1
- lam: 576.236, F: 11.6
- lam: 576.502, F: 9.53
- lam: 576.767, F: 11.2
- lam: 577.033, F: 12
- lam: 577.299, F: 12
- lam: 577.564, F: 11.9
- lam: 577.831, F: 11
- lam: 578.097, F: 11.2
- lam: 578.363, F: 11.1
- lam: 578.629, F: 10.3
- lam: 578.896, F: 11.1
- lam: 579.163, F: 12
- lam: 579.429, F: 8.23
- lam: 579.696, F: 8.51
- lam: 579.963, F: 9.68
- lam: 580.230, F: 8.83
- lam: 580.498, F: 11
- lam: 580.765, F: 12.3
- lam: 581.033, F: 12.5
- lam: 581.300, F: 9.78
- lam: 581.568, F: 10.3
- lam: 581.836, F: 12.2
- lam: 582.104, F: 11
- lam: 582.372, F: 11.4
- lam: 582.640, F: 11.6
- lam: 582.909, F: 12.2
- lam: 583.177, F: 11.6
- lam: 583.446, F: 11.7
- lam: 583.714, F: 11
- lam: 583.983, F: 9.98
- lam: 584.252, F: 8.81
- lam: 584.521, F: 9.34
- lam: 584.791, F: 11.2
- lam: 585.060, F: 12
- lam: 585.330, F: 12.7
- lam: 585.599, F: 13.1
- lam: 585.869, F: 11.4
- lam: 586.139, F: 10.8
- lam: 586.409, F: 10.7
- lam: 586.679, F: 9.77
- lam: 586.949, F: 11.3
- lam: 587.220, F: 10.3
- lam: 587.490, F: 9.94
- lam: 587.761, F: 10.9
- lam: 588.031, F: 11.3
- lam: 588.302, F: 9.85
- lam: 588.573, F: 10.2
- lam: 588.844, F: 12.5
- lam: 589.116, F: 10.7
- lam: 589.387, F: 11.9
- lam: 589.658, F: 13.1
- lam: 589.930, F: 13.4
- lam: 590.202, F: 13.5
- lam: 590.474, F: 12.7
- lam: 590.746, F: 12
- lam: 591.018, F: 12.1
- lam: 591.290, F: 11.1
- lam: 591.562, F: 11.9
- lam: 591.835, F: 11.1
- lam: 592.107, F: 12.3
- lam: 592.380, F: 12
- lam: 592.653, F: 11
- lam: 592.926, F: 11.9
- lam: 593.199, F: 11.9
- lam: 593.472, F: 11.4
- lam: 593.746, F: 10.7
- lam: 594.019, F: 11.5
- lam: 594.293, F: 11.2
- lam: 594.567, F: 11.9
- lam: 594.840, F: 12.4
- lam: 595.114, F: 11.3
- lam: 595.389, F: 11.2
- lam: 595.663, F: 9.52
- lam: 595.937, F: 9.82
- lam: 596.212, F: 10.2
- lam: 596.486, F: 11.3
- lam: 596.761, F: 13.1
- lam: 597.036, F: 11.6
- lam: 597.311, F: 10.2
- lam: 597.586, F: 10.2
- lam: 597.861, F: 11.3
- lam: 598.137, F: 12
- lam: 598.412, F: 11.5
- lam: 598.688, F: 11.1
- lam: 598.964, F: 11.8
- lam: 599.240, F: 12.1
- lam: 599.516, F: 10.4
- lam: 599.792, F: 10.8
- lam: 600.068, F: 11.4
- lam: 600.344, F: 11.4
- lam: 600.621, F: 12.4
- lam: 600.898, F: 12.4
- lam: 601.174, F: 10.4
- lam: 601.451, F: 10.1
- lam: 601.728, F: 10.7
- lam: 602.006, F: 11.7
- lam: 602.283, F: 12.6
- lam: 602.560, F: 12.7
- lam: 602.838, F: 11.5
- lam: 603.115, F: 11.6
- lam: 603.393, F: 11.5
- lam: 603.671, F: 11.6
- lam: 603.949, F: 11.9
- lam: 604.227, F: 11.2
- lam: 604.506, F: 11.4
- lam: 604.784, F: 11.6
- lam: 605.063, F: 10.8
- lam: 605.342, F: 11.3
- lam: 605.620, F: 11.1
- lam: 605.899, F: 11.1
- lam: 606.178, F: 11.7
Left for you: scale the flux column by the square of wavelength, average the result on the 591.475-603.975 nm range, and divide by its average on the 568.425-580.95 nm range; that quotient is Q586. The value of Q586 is 1.2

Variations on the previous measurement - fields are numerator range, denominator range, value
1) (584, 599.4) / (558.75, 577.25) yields 1.22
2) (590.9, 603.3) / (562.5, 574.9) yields 1.28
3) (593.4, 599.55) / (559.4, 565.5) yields 1.34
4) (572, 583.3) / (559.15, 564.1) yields 1.21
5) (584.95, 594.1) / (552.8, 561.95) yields 1.29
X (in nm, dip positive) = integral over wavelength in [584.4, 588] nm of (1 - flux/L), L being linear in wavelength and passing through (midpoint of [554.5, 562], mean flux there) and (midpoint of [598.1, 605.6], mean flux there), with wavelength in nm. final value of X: -0.04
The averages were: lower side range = 10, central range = 11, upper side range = 11.5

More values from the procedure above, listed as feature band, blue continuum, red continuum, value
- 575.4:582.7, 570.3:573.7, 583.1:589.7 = -0.195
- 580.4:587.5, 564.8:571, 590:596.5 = -0.085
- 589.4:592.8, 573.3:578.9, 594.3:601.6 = -0.326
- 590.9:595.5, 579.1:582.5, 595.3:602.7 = -0.227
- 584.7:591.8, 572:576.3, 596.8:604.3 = -0.407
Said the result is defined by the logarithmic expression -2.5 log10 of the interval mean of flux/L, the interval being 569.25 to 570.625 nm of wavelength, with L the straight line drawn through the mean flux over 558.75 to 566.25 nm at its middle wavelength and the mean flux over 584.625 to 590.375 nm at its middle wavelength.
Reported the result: -0.12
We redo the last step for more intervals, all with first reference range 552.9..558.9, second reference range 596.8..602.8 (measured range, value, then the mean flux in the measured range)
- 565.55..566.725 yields 0.10 mag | 9.35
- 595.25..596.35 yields 0.11 mag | 10.2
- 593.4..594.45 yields 0.00 mag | 11.2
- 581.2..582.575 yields -0.02 mag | 11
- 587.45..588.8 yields 0.04 mag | 10.6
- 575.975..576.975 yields -0.03 mag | 10.9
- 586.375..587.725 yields 0.05 mag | 10.4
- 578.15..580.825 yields 0.04 mag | 10.3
